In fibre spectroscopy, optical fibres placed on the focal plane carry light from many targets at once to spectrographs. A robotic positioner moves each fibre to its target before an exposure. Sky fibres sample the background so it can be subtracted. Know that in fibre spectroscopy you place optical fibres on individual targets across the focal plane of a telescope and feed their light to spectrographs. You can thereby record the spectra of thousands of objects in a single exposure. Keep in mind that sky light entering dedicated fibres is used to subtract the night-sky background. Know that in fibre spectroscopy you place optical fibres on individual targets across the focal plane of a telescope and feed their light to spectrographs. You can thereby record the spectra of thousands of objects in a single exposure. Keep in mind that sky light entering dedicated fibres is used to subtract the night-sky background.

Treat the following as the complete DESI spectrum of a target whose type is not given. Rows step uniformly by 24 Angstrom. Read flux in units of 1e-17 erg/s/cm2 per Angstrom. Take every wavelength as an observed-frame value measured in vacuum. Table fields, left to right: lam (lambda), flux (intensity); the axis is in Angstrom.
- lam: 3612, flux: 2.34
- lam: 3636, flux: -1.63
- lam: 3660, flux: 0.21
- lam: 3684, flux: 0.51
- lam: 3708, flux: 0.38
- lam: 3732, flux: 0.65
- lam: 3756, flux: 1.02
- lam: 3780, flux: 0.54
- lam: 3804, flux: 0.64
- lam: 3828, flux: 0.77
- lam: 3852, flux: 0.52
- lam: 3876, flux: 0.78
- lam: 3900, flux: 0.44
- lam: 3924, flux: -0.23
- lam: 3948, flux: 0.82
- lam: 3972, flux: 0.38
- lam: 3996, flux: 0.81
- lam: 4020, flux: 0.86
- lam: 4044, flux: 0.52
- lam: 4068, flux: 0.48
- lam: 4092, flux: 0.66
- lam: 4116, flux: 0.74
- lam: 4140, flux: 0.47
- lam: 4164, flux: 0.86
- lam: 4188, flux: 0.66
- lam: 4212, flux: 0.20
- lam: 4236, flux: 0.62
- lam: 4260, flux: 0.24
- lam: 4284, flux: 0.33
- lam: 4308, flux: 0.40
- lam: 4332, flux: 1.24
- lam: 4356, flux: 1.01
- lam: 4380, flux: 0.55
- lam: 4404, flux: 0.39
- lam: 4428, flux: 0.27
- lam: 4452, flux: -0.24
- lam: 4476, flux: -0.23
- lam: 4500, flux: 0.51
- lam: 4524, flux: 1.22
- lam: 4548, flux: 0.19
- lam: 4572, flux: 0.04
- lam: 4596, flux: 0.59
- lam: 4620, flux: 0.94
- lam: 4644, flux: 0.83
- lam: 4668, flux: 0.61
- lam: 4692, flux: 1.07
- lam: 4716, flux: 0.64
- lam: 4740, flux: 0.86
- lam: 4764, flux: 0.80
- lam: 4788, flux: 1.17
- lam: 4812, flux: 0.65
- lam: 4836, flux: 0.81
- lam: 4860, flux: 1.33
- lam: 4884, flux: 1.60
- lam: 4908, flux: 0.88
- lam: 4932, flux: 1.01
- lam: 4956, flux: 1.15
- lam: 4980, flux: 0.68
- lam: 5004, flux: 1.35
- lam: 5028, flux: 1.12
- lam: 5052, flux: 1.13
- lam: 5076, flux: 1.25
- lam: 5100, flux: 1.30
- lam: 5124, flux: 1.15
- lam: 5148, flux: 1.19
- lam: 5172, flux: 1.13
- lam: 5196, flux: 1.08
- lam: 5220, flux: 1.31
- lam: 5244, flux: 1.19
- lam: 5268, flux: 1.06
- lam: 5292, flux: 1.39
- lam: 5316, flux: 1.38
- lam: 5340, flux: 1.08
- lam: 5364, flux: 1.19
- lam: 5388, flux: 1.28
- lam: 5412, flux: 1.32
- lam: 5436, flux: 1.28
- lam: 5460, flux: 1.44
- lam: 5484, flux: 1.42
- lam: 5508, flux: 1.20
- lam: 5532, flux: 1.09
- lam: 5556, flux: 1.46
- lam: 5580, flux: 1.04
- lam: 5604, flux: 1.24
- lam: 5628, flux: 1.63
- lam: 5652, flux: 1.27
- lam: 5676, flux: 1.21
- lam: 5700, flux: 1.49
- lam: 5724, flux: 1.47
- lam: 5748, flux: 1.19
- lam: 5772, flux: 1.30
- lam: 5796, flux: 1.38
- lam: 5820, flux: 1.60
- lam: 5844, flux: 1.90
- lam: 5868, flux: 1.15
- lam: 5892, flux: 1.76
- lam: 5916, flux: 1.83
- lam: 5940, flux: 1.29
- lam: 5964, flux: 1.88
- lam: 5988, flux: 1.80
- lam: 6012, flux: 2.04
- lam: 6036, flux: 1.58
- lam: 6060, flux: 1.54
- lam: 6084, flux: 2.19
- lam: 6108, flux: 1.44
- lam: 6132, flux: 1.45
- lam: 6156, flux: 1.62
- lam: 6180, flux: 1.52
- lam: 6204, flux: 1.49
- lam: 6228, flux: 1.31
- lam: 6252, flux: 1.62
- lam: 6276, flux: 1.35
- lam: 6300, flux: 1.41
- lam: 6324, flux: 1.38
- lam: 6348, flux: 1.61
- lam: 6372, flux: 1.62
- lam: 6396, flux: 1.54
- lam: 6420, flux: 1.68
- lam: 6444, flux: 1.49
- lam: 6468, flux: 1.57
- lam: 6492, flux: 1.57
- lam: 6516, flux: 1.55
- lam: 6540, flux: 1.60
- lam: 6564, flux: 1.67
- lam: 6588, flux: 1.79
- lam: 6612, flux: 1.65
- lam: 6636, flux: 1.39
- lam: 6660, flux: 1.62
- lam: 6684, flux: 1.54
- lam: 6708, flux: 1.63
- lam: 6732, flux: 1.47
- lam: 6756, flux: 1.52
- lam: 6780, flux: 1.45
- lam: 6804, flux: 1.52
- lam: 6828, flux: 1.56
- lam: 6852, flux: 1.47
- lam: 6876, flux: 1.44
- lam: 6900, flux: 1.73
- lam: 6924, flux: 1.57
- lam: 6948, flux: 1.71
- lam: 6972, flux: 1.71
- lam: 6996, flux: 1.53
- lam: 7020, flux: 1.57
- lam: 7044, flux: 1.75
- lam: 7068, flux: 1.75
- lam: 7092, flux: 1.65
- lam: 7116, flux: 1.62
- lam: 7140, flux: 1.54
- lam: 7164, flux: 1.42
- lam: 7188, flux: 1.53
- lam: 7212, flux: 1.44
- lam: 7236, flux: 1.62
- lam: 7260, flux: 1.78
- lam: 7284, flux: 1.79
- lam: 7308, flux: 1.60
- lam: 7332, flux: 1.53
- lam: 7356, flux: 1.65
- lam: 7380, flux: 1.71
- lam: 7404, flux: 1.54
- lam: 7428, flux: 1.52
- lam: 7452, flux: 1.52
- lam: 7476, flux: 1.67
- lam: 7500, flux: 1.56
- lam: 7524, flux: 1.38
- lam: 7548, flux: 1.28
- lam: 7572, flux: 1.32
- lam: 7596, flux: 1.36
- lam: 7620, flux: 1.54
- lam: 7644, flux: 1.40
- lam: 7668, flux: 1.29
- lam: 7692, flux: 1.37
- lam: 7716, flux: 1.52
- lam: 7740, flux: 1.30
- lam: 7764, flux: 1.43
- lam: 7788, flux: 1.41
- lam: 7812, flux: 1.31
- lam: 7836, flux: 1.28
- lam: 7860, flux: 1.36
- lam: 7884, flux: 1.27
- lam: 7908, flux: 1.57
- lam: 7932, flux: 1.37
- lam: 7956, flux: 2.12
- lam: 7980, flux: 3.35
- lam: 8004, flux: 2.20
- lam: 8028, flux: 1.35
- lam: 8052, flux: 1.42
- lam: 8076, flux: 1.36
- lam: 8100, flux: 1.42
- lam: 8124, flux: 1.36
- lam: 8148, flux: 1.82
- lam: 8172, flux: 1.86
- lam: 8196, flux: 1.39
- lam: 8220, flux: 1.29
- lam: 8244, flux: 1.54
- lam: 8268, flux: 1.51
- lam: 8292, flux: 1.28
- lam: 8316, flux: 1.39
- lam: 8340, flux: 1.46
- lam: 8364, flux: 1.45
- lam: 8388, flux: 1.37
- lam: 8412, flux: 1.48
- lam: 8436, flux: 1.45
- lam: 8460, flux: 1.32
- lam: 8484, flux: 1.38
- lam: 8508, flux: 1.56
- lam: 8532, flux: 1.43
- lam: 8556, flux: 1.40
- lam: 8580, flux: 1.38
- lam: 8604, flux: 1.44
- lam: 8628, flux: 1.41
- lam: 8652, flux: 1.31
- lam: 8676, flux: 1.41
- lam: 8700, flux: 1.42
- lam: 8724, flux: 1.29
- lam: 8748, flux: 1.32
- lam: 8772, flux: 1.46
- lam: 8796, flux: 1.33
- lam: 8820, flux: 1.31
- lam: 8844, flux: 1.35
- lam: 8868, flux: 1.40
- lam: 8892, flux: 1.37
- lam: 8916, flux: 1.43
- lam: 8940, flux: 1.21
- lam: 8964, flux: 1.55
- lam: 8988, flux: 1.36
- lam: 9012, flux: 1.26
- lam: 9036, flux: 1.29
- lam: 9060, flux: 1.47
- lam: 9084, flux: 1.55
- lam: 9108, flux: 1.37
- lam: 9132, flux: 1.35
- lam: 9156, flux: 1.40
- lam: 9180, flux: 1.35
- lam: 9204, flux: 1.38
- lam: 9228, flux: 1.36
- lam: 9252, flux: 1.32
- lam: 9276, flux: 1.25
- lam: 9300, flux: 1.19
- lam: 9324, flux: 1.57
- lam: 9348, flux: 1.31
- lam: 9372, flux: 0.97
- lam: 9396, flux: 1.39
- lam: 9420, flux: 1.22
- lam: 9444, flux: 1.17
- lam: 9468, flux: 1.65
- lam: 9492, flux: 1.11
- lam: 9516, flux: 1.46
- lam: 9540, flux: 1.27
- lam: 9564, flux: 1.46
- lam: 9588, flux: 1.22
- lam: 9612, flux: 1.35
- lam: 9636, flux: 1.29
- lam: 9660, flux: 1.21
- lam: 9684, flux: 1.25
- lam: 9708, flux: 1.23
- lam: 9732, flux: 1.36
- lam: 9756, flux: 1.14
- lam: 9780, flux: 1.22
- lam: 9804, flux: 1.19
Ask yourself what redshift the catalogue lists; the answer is 0.21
